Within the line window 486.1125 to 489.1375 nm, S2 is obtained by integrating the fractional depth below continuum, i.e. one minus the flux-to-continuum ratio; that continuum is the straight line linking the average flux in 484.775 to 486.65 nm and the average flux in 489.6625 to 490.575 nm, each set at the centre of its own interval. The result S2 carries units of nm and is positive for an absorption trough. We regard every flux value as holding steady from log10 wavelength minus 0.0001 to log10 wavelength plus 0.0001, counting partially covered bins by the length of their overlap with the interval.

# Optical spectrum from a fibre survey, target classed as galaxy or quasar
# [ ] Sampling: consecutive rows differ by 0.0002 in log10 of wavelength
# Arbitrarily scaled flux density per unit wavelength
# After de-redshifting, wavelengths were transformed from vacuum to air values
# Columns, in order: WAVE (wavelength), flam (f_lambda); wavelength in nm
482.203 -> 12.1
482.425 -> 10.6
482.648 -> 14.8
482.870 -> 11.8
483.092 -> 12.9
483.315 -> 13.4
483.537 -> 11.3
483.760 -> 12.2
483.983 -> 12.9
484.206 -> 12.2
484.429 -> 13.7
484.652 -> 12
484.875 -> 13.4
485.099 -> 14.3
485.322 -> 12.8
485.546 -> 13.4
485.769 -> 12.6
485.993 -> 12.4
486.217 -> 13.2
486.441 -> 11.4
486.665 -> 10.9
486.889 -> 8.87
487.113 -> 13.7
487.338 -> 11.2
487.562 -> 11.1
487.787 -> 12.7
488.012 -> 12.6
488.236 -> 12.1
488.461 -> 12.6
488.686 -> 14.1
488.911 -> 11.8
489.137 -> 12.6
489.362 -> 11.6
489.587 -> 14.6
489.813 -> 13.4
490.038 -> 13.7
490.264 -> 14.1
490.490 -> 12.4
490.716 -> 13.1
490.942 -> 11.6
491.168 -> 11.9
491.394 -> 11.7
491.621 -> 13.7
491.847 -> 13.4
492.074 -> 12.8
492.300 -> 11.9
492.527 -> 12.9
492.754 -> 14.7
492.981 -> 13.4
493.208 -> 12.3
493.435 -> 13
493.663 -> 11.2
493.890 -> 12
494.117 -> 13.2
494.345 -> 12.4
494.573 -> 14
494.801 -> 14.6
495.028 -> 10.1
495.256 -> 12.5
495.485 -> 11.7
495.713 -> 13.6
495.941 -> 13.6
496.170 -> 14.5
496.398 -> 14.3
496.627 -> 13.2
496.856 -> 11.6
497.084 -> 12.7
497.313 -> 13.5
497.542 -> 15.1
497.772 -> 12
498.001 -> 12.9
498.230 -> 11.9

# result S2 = 0.247 nm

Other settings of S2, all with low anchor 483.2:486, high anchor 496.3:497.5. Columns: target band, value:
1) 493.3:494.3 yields 0.06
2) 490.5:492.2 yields 0.06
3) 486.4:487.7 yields 0.17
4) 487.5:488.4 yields 0.05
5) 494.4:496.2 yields 0.02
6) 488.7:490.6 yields -0.02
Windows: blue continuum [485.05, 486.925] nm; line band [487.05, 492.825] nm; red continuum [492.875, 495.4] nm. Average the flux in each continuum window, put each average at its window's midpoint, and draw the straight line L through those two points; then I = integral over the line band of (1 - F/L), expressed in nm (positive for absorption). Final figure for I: -0.15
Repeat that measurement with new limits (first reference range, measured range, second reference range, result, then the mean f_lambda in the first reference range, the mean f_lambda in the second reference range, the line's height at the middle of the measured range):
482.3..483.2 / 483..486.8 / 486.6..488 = -0.18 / 12.5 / 11.5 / 12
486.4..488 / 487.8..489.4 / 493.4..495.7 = -0.12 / 11.5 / 12.5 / 11.7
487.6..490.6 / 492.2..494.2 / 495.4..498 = 0.06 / 12.9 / 13.3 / 13.1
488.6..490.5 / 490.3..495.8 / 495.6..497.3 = 0.24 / 13.2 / 13.4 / 13.3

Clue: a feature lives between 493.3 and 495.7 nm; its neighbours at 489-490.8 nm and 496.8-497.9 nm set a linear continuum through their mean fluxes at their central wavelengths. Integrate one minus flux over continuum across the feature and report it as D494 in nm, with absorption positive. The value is 0.11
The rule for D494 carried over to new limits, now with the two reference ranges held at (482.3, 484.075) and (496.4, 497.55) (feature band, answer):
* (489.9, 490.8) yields -0.035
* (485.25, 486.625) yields 0.008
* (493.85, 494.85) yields -0.017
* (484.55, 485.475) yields -0.043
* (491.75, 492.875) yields -0.018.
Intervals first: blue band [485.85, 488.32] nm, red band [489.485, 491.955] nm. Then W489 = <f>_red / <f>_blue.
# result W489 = 1.10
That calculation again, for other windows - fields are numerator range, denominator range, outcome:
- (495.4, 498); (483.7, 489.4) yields 1.07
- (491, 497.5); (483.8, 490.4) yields 1.02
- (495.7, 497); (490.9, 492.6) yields 1.07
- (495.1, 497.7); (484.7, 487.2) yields 1.06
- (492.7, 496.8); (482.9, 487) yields 1.04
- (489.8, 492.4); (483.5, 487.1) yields 1.03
